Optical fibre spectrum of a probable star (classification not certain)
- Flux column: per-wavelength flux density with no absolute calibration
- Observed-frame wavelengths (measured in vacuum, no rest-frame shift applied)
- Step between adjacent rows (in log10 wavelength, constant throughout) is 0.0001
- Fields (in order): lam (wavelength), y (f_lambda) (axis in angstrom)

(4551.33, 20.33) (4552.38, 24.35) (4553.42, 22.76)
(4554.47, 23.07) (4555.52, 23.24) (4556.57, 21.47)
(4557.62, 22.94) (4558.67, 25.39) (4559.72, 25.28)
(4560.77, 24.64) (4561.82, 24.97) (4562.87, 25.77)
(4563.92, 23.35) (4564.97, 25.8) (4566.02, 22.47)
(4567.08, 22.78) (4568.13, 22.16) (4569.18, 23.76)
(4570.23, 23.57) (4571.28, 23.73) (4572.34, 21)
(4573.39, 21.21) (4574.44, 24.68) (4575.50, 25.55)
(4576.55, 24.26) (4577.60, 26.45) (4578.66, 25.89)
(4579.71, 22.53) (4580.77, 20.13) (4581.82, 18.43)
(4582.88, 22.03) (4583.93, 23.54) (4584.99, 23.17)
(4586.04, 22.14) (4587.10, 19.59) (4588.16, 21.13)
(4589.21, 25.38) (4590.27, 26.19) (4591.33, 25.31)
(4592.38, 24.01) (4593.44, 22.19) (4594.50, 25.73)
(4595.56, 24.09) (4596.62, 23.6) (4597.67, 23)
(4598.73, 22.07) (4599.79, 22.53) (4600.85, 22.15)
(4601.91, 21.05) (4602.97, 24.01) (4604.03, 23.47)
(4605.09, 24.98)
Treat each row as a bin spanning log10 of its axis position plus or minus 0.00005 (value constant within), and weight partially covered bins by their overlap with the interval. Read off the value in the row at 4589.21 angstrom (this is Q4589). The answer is 25.38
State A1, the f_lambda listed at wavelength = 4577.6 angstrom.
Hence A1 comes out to 26.45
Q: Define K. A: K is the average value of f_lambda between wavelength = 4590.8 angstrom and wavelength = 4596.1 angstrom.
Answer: 24.3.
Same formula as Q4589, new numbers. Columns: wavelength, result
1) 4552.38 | 24.35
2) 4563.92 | 23.35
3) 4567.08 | 22.78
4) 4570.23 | 23.57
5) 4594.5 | 25.73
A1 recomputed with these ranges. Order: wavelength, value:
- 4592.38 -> 24.01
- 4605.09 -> 24.98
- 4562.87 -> 25.77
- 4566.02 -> 22.47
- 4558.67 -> 25.39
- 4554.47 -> 23.07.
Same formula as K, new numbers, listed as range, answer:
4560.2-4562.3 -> 24.8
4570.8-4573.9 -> 21.9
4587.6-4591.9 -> 24.5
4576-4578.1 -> 25.4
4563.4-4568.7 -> 23.3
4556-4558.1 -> 22.2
